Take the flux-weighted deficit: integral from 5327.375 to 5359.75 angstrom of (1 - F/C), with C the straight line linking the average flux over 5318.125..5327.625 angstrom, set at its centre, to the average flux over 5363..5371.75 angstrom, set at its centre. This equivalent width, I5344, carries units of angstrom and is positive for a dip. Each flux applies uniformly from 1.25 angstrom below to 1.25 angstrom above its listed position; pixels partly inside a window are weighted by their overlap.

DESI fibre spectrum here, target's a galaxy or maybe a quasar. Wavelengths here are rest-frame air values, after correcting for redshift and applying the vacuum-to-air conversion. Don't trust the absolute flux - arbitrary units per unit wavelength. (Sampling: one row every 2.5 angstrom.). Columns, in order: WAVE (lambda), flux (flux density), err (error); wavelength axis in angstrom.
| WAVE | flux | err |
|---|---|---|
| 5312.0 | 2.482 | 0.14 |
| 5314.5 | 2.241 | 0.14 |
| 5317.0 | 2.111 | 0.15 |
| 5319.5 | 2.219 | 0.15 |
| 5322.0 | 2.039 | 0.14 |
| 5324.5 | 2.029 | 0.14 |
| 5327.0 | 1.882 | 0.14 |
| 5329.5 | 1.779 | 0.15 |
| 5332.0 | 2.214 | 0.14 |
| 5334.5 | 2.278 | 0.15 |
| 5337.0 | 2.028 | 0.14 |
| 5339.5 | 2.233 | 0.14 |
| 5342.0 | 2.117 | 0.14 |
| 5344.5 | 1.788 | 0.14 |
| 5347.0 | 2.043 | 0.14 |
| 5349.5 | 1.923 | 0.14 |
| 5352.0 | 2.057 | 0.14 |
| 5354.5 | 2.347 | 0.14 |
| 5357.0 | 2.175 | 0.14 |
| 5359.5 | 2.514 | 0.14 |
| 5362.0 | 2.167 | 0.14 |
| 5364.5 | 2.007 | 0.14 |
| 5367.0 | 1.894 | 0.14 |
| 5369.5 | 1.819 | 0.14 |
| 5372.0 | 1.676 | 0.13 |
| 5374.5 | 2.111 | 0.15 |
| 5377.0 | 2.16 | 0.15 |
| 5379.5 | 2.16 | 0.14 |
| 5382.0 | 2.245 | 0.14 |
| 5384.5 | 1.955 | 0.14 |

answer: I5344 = -2.00 angstrom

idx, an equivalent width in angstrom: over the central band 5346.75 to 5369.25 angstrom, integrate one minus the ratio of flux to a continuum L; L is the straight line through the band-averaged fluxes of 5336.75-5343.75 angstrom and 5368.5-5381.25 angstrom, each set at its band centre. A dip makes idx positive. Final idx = -0.7 angstrom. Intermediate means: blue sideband 2.12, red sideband 2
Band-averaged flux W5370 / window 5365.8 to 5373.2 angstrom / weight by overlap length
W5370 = 1.8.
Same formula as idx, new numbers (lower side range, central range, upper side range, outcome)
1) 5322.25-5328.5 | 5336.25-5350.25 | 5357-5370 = 0.02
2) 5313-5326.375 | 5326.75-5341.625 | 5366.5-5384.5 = 0.06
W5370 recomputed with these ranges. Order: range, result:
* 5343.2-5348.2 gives 1.92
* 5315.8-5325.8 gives 2.1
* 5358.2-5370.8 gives 2.08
